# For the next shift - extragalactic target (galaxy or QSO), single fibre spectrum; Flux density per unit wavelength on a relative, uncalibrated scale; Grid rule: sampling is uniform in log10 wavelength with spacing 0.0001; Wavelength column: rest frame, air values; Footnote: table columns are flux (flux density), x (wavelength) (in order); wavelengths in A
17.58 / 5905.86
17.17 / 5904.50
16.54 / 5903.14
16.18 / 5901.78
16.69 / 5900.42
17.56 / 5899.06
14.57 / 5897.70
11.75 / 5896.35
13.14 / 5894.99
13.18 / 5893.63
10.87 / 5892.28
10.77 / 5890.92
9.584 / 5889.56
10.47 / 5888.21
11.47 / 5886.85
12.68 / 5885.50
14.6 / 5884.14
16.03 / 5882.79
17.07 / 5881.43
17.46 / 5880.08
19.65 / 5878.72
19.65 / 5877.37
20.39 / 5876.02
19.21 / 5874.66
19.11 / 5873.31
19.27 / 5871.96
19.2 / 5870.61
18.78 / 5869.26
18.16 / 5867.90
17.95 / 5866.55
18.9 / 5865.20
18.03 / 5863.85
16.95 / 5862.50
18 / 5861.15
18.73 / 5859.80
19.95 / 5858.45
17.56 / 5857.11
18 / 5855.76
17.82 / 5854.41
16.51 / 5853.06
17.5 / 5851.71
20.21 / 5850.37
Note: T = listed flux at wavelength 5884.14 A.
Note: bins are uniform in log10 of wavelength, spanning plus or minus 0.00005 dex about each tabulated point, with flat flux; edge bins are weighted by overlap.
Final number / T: 14.6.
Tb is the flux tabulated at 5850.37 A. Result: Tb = 20.21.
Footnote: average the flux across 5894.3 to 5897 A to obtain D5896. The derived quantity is 12.4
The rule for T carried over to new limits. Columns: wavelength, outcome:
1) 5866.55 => 17.95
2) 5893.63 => 13.18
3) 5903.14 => 16.54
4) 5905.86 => 17.58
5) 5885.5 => 12.68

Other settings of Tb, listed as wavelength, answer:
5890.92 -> 10.77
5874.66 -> 19.21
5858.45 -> 19.95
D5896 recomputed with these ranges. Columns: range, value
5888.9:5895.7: 11.5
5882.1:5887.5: 13.7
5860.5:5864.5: 17.7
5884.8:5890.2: 11.1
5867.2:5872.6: 18.8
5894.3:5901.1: 14.7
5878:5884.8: 17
